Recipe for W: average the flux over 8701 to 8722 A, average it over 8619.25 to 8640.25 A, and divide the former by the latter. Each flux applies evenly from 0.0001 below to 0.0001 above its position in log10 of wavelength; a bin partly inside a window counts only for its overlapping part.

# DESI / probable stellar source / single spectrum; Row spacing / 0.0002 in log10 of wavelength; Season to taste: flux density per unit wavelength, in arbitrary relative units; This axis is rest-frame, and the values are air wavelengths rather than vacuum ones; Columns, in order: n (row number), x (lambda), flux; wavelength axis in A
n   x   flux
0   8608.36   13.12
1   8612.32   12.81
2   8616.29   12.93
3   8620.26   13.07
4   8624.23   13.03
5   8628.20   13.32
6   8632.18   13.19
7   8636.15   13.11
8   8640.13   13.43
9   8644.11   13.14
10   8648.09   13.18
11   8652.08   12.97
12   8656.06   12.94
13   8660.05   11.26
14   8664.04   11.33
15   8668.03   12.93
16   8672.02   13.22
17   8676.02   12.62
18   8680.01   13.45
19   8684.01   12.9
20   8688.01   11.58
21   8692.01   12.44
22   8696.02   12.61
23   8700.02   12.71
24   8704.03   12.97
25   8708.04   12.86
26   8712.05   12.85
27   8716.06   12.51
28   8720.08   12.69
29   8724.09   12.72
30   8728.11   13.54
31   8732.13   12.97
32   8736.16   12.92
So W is 1.0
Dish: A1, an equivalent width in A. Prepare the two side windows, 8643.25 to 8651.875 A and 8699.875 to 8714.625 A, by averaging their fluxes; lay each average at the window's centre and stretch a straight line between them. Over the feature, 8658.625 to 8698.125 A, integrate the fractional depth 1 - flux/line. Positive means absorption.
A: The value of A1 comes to 1.6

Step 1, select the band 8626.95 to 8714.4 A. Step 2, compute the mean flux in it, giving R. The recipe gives 12.8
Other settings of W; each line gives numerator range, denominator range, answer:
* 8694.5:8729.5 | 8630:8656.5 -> 0.98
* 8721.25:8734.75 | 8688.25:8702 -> 1.05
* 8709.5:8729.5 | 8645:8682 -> 1.01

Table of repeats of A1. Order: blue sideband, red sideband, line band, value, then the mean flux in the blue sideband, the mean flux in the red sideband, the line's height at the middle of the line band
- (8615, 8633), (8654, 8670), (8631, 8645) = -0.5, 13.1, 12.1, 12.7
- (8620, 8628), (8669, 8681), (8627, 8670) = 1.0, 13.1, 13.1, 13.1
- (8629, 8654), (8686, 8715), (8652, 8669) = 1.1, 13.2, 12.6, 13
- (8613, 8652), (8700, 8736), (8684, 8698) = 0.7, 13.1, 12.9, 13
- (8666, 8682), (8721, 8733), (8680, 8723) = 1.3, 13.1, 13.1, 13.1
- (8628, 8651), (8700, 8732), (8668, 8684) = 0.0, 13.2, 12.9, 13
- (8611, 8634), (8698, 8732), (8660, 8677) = 0.8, 13.1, 12.9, 13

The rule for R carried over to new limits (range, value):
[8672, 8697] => 12.6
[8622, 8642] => 13.2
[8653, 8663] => 12.1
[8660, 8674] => 12.3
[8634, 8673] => 12.7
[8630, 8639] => 13.2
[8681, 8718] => 12.6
